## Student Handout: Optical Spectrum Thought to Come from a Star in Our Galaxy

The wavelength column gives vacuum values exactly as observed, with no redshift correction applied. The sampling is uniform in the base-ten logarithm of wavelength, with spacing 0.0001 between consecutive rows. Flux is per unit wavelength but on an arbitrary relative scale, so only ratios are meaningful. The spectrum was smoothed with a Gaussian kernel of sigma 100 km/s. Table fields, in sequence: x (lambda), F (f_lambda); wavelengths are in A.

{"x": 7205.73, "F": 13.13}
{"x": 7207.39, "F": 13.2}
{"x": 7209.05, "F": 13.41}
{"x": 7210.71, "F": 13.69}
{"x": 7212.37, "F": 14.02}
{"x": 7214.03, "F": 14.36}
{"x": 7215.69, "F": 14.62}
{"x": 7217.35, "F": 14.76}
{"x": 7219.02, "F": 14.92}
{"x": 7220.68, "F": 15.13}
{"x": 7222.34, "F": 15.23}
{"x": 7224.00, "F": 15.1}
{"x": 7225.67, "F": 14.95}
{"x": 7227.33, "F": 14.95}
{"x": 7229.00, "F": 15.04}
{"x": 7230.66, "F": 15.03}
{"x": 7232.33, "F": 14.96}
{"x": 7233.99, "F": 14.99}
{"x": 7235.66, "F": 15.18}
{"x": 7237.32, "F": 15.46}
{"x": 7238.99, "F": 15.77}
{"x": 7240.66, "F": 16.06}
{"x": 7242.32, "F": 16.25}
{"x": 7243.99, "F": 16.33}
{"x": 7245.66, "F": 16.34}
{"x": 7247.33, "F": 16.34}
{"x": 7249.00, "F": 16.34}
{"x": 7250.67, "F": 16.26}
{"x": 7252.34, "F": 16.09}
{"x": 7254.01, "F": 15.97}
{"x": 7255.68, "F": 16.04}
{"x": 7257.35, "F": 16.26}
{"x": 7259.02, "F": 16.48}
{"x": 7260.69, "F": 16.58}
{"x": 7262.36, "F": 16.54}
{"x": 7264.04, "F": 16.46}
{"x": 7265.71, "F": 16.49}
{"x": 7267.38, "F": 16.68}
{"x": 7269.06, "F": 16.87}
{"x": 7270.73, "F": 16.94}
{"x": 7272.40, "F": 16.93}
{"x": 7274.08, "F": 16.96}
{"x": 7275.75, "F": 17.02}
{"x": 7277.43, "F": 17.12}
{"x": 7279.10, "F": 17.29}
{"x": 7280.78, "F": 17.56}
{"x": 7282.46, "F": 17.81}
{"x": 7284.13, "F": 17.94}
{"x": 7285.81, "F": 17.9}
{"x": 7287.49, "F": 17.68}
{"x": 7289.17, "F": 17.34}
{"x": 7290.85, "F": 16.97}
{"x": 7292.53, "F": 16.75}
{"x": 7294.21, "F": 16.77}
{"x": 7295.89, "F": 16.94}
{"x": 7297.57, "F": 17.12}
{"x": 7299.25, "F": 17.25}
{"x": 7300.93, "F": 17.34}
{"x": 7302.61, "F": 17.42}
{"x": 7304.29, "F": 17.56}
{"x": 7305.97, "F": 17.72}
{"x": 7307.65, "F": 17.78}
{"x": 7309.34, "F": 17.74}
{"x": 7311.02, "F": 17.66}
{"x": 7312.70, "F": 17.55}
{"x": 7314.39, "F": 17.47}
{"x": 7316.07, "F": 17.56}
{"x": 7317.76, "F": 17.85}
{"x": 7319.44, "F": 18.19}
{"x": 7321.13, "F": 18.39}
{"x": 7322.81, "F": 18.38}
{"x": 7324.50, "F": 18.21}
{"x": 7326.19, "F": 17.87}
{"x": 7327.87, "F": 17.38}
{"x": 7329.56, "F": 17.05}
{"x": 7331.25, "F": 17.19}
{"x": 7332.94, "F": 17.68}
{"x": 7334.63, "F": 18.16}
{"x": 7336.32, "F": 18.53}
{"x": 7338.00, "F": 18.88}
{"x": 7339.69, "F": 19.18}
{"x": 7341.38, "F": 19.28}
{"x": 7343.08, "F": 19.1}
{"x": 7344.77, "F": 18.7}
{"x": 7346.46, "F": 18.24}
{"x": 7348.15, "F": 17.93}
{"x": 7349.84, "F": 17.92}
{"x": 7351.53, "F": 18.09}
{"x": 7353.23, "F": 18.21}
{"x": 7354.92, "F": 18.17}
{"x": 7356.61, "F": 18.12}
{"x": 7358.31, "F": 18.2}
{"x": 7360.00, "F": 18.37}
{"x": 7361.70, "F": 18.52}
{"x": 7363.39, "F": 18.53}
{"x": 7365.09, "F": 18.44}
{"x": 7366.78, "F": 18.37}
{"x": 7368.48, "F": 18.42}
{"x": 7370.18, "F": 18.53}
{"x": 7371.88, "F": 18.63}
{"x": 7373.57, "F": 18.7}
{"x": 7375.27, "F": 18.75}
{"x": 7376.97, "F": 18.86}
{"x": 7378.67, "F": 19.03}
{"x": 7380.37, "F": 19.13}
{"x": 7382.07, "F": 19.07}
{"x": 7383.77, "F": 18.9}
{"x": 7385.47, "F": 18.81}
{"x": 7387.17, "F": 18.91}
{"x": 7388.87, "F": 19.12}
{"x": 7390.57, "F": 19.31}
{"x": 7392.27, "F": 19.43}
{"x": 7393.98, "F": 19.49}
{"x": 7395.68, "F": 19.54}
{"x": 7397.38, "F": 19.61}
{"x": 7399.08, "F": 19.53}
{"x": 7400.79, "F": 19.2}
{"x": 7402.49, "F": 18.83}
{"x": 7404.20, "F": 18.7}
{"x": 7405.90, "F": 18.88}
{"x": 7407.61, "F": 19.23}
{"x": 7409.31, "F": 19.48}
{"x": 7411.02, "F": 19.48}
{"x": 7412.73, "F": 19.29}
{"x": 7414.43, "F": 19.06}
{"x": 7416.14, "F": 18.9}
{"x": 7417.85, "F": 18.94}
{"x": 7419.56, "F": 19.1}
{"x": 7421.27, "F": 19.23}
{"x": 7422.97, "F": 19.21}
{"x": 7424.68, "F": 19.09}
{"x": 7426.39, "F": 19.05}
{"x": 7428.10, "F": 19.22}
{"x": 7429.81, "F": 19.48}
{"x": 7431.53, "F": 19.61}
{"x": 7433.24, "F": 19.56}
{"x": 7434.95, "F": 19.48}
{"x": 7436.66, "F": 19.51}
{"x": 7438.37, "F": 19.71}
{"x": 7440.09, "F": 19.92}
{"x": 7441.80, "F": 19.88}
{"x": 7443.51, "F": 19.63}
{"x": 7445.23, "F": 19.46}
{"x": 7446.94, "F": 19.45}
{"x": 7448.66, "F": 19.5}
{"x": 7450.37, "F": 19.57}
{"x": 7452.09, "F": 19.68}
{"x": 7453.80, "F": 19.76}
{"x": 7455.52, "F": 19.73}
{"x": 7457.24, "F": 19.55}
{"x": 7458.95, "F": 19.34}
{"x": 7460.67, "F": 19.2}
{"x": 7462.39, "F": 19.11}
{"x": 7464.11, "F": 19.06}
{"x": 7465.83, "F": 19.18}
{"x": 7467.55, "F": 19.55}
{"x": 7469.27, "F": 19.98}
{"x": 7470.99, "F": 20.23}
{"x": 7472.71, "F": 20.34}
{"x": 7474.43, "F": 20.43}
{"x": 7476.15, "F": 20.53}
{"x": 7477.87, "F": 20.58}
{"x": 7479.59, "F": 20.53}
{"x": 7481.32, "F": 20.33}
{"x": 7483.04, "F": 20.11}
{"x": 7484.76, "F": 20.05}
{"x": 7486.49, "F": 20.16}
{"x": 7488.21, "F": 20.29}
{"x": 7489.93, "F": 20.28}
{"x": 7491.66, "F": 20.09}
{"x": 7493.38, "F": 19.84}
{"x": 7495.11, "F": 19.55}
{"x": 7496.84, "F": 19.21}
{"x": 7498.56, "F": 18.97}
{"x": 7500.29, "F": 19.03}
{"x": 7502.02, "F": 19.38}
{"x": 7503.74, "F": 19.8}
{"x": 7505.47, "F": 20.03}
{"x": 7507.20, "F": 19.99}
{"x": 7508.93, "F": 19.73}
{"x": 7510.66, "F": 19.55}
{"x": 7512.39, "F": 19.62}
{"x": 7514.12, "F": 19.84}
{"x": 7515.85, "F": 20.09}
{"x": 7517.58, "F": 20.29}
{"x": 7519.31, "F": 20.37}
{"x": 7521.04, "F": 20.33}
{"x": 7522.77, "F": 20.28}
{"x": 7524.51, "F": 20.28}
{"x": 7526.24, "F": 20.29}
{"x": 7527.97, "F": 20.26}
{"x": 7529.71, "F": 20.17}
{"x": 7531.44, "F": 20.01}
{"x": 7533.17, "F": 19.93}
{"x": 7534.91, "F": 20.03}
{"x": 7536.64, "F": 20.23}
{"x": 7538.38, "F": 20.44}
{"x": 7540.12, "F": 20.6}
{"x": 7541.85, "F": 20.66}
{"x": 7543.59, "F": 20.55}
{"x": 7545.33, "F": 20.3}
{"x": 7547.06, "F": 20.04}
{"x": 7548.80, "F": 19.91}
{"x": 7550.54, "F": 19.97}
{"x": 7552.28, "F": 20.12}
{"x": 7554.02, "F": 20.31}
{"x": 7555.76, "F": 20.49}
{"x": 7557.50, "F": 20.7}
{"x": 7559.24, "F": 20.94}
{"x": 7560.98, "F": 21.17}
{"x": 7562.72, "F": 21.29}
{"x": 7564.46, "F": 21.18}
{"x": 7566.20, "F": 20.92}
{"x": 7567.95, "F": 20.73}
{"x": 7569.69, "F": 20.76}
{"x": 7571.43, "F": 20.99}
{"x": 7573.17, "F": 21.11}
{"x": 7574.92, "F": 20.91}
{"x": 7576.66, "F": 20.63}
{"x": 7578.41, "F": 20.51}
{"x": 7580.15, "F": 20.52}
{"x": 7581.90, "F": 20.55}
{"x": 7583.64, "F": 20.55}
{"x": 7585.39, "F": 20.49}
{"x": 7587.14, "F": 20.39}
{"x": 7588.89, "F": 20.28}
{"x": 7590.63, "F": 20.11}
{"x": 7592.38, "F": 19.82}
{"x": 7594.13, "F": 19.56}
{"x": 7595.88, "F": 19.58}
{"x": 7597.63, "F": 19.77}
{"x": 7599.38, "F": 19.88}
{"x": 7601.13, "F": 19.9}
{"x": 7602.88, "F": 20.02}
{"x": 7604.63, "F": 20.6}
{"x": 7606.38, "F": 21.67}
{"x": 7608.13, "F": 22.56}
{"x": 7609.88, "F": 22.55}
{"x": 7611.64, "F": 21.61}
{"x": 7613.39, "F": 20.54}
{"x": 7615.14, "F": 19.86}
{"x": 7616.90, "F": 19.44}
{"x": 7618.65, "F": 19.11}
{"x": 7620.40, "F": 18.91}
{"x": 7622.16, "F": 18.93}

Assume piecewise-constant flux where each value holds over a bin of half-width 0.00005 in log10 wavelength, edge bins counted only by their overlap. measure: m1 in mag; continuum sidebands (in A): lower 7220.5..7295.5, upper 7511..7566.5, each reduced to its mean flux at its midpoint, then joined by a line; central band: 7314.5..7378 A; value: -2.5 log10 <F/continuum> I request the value -0.04 mag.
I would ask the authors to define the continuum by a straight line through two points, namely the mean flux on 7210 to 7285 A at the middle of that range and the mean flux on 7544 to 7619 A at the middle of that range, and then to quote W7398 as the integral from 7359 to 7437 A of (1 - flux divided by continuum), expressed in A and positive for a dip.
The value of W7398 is -4.5 A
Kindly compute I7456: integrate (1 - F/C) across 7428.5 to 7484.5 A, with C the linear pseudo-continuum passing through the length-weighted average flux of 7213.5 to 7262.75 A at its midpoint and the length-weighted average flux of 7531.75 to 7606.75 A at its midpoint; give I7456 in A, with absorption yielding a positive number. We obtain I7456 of -2.9 A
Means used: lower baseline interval 15.6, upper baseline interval 20.4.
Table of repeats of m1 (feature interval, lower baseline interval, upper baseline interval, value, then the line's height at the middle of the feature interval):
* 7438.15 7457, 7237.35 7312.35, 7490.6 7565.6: -0.030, 19.1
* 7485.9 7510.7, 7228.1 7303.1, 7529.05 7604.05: -0.011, 19.5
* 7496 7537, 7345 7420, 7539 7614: 0.008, 20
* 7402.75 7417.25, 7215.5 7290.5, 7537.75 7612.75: -0.044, 18.4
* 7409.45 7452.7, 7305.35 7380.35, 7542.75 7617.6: -0.017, 19.1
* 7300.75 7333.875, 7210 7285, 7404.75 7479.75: -0.029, 17.2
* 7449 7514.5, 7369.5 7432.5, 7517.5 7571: 0.004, 19.9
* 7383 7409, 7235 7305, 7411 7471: -0.026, 18.7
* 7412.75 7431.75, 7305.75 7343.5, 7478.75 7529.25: -0.005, 19.1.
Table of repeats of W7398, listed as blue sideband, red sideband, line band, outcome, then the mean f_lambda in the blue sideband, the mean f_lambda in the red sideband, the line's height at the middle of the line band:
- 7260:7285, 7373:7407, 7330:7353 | -0.14 A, 17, 19.1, 18.2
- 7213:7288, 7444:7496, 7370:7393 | -0.76 A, 16.1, 19.8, 18.3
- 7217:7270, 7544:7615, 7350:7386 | -1.97 A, 15.8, 20.6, 17.6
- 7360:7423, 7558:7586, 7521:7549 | 0.27 A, 19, 20.8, 20.5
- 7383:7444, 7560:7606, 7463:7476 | -0.11 A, 19.3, 20.5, 19.7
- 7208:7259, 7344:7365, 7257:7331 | -2.32 A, 15.3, 18.3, 16.8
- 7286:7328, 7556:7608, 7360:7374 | -0.22 A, 17.6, 20.6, 18.2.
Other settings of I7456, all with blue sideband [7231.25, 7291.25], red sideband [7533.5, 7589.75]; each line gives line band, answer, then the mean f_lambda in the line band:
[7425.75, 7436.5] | -0.34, 19.4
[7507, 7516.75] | 0.05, 19.8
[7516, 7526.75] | -0.14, 20.3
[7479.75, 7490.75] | -0.38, 20.2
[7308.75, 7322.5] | -0.43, 17.8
